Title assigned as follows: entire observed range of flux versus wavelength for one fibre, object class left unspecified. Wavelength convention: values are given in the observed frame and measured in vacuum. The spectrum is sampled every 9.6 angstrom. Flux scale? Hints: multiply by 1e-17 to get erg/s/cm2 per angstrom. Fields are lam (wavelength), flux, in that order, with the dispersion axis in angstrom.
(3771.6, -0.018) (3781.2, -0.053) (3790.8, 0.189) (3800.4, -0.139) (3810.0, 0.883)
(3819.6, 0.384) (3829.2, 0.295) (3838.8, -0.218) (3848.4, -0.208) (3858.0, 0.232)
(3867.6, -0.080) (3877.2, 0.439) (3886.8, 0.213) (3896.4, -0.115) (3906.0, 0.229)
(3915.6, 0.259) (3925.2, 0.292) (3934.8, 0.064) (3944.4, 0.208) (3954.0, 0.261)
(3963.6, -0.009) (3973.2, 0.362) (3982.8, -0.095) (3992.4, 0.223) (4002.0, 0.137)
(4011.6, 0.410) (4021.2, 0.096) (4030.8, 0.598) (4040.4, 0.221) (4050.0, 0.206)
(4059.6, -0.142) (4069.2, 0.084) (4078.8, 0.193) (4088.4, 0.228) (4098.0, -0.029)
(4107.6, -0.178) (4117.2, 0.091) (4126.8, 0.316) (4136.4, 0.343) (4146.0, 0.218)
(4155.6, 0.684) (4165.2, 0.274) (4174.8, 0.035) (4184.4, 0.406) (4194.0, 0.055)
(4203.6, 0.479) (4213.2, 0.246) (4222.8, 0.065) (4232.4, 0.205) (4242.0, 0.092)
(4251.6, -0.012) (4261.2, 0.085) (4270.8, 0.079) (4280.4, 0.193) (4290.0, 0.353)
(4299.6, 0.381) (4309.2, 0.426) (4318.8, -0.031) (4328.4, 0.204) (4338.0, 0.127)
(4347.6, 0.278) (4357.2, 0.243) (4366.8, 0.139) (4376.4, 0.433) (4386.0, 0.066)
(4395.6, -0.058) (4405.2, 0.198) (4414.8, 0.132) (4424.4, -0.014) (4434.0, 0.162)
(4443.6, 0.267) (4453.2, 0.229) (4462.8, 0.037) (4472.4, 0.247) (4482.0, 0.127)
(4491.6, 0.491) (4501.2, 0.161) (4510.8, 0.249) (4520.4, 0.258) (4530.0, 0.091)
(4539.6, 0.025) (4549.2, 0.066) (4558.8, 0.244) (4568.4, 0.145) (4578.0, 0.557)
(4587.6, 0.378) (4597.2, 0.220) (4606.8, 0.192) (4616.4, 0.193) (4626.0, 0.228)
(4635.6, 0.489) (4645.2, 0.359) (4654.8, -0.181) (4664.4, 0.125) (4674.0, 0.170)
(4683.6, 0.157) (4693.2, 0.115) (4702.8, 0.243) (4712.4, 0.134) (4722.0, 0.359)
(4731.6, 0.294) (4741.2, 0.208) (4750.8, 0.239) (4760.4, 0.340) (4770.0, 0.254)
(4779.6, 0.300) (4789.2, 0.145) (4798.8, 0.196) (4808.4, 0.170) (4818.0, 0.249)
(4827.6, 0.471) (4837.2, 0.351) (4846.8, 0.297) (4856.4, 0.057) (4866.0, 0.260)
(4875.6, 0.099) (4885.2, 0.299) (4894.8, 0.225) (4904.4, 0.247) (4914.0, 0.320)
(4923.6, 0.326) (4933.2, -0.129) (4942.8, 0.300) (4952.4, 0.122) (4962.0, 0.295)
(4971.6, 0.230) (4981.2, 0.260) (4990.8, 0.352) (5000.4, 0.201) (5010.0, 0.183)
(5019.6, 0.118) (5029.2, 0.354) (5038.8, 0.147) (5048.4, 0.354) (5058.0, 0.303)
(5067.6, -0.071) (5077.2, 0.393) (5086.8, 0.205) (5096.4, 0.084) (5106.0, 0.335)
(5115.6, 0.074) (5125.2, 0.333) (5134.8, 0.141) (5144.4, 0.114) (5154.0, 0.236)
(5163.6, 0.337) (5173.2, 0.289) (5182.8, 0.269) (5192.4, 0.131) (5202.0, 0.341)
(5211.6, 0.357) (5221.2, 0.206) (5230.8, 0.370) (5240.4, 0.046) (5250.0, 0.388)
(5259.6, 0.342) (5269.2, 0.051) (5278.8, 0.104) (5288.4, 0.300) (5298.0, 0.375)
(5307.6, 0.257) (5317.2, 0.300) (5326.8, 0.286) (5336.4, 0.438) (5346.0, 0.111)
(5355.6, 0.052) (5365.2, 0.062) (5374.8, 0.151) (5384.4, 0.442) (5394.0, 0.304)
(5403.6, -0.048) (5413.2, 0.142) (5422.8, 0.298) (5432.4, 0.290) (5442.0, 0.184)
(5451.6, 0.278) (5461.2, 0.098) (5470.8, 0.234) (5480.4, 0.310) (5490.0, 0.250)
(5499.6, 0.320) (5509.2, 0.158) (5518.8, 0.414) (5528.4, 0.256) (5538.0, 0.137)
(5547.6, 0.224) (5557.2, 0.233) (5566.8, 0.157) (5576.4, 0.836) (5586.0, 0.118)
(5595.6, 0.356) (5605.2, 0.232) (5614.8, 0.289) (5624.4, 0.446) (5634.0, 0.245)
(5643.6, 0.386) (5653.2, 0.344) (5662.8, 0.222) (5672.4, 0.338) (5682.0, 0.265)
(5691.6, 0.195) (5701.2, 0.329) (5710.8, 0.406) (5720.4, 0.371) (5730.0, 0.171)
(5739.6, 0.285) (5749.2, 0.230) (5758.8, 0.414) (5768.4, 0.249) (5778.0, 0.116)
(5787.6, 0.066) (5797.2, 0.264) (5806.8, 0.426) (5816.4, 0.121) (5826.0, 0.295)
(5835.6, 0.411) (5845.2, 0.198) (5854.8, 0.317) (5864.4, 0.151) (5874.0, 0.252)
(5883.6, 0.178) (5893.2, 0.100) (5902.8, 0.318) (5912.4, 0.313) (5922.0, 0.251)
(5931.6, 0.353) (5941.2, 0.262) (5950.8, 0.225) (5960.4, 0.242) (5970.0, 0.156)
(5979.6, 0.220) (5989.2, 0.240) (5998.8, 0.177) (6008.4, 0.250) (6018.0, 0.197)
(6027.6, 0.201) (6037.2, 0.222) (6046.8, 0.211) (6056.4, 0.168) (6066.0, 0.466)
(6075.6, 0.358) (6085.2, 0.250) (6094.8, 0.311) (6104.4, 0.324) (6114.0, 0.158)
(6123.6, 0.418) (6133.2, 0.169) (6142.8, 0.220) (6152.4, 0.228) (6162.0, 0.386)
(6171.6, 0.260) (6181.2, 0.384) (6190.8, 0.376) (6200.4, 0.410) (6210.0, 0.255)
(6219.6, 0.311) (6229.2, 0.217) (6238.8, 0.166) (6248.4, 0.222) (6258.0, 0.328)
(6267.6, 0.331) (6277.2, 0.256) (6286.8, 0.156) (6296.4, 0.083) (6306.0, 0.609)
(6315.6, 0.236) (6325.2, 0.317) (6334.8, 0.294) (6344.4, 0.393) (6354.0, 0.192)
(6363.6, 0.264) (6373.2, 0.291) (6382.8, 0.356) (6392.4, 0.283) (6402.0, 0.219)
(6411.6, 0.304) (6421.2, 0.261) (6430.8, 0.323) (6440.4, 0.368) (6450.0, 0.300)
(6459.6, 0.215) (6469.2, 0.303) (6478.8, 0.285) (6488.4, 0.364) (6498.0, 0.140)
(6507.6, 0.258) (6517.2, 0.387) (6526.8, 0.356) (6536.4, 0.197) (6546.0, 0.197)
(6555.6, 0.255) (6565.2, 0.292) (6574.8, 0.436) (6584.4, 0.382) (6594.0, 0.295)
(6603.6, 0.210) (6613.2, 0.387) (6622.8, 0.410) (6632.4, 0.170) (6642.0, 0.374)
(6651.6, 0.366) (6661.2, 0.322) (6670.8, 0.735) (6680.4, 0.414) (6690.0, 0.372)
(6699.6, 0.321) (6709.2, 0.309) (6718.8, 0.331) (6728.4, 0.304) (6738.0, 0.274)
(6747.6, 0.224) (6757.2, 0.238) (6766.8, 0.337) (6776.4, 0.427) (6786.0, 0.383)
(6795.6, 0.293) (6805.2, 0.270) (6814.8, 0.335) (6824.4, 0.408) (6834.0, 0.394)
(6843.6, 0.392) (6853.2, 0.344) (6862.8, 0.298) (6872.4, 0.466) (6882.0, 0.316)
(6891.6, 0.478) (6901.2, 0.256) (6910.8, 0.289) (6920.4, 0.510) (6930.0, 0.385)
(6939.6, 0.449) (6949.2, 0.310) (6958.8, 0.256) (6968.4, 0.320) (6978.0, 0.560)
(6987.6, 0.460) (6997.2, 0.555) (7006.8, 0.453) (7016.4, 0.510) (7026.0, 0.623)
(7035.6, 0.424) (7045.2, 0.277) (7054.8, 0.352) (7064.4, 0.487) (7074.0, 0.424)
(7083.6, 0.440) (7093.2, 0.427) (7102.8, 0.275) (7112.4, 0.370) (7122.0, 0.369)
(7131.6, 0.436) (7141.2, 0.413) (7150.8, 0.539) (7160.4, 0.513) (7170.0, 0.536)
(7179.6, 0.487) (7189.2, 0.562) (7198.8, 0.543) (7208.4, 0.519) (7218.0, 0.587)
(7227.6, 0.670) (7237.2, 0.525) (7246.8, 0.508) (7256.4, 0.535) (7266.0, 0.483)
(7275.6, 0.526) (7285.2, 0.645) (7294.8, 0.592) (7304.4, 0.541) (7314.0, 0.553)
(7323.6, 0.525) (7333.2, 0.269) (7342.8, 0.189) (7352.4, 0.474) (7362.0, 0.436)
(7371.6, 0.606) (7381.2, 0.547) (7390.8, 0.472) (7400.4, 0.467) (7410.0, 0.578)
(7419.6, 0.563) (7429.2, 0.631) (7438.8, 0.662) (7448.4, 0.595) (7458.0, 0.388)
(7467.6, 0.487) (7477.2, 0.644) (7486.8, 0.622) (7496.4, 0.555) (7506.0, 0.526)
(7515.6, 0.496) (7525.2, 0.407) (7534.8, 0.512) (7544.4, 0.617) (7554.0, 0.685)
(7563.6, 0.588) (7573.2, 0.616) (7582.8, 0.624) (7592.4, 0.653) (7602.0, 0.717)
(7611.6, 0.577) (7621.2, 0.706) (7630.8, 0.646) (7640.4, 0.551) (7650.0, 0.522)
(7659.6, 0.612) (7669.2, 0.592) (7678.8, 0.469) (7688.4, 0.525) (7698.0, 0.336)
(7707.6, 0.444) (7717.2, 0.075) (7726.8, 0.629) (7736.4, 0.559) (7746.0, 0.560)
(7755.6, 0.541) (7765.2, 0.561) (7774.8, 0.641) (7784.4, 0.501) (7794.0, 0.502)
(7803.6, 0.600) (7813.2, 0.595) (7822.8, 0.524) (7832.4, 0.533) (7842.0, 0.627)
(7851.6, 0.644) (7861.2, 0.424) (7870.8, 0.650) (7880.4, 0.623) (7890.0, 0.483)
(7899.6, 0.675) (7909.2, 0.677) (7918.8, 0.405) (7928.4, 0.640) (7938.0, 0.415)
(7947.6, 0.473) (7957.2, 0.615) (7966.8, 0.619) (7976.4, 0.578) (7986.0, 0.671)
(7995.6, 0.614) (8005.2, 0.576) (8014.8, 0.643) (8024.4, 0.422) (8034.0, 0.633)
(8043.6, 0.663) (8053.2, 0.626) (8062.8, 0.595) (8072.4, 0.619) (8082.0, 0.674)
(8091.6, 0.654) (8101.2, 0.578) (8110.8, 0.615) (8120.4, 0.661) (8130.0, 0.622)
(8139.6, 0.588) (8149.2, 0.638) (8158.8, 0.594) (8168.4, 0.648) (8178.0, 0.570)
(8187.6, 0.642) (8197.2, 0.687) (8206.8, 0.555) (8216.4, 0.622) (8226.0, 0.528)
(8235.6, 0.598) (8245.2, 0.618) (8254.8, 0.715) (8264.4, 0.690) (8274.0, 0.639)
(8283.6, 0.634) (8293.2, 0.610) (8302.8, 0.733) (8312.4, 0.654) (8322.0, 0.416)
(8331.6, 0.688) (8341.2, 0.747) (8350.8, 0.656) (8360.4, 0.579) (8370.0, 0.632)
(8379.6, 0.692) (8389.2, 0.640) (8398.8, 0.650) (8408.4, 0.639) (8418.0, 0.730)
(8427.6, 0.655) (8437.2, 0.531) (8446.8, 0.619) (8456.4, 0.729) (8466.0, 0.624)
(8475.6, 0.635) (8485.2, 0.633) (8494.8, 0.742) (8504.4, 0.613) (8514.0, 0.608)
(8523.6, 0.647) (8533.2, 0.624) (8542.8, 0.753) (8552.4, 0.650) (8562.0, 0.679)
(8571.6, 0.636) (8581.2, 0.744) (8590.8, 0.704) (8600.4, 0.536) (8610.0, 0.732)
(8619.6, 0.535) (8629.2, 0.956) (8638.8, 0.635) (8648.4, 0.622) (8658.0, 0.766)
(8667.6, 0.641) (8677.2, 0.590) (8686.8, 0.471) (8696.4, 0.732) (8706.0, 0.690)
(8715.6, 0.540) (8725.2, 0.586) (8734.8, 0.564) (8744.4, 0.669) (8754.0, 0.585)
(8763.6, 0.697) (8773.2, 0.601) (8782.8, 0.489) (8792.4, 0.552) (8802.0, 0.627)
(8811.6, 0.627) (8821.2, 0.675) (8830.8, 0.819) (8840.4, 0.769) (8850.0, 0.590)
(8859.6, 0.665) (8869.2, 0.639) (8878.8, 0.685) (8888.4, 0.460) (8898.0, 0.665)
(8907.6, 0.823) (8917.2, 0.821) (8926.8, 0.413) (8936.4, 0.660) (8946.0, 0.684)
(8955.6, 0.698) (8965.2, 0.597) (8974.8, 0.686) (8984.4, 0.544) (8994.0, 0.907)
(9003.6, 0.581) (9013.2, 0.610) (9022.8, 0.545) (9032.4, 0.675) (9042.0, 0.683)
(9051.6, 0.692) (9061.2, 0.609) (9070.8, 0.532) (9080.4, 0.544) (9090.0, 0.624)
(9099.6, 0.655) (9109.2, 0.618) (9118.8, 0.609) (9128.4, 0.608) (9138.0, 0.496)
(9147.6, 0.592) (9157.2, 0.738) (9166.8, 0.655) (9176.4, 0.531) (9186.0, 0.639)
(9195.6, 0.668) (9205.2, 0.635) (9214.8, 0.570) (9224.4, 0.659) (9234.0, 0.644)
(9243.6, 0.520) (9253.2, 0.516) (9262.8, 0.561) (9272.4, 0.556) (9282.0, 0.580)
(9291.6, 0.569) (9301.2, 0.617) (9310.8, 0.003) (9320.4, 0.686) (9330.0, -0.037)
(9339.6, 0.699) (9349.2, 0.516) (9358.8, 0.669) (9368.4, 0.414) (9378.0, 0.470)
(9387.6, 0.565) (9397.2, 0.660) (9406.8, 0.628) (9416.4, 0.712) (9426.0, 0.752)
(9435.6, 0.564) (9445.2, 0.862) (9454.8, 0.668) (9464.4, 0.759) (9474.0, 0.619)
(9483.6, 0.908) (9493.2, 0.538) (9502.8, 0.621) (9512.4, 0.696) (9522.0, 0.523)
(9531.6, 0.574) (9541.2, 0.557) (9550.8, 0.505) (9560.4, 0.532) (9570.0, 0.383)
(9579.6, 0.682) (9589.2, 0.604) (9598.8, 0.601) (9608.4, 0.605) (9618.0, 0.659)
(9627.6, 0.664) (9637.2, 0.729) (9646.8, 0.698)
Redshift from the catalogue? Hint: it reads 0.790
